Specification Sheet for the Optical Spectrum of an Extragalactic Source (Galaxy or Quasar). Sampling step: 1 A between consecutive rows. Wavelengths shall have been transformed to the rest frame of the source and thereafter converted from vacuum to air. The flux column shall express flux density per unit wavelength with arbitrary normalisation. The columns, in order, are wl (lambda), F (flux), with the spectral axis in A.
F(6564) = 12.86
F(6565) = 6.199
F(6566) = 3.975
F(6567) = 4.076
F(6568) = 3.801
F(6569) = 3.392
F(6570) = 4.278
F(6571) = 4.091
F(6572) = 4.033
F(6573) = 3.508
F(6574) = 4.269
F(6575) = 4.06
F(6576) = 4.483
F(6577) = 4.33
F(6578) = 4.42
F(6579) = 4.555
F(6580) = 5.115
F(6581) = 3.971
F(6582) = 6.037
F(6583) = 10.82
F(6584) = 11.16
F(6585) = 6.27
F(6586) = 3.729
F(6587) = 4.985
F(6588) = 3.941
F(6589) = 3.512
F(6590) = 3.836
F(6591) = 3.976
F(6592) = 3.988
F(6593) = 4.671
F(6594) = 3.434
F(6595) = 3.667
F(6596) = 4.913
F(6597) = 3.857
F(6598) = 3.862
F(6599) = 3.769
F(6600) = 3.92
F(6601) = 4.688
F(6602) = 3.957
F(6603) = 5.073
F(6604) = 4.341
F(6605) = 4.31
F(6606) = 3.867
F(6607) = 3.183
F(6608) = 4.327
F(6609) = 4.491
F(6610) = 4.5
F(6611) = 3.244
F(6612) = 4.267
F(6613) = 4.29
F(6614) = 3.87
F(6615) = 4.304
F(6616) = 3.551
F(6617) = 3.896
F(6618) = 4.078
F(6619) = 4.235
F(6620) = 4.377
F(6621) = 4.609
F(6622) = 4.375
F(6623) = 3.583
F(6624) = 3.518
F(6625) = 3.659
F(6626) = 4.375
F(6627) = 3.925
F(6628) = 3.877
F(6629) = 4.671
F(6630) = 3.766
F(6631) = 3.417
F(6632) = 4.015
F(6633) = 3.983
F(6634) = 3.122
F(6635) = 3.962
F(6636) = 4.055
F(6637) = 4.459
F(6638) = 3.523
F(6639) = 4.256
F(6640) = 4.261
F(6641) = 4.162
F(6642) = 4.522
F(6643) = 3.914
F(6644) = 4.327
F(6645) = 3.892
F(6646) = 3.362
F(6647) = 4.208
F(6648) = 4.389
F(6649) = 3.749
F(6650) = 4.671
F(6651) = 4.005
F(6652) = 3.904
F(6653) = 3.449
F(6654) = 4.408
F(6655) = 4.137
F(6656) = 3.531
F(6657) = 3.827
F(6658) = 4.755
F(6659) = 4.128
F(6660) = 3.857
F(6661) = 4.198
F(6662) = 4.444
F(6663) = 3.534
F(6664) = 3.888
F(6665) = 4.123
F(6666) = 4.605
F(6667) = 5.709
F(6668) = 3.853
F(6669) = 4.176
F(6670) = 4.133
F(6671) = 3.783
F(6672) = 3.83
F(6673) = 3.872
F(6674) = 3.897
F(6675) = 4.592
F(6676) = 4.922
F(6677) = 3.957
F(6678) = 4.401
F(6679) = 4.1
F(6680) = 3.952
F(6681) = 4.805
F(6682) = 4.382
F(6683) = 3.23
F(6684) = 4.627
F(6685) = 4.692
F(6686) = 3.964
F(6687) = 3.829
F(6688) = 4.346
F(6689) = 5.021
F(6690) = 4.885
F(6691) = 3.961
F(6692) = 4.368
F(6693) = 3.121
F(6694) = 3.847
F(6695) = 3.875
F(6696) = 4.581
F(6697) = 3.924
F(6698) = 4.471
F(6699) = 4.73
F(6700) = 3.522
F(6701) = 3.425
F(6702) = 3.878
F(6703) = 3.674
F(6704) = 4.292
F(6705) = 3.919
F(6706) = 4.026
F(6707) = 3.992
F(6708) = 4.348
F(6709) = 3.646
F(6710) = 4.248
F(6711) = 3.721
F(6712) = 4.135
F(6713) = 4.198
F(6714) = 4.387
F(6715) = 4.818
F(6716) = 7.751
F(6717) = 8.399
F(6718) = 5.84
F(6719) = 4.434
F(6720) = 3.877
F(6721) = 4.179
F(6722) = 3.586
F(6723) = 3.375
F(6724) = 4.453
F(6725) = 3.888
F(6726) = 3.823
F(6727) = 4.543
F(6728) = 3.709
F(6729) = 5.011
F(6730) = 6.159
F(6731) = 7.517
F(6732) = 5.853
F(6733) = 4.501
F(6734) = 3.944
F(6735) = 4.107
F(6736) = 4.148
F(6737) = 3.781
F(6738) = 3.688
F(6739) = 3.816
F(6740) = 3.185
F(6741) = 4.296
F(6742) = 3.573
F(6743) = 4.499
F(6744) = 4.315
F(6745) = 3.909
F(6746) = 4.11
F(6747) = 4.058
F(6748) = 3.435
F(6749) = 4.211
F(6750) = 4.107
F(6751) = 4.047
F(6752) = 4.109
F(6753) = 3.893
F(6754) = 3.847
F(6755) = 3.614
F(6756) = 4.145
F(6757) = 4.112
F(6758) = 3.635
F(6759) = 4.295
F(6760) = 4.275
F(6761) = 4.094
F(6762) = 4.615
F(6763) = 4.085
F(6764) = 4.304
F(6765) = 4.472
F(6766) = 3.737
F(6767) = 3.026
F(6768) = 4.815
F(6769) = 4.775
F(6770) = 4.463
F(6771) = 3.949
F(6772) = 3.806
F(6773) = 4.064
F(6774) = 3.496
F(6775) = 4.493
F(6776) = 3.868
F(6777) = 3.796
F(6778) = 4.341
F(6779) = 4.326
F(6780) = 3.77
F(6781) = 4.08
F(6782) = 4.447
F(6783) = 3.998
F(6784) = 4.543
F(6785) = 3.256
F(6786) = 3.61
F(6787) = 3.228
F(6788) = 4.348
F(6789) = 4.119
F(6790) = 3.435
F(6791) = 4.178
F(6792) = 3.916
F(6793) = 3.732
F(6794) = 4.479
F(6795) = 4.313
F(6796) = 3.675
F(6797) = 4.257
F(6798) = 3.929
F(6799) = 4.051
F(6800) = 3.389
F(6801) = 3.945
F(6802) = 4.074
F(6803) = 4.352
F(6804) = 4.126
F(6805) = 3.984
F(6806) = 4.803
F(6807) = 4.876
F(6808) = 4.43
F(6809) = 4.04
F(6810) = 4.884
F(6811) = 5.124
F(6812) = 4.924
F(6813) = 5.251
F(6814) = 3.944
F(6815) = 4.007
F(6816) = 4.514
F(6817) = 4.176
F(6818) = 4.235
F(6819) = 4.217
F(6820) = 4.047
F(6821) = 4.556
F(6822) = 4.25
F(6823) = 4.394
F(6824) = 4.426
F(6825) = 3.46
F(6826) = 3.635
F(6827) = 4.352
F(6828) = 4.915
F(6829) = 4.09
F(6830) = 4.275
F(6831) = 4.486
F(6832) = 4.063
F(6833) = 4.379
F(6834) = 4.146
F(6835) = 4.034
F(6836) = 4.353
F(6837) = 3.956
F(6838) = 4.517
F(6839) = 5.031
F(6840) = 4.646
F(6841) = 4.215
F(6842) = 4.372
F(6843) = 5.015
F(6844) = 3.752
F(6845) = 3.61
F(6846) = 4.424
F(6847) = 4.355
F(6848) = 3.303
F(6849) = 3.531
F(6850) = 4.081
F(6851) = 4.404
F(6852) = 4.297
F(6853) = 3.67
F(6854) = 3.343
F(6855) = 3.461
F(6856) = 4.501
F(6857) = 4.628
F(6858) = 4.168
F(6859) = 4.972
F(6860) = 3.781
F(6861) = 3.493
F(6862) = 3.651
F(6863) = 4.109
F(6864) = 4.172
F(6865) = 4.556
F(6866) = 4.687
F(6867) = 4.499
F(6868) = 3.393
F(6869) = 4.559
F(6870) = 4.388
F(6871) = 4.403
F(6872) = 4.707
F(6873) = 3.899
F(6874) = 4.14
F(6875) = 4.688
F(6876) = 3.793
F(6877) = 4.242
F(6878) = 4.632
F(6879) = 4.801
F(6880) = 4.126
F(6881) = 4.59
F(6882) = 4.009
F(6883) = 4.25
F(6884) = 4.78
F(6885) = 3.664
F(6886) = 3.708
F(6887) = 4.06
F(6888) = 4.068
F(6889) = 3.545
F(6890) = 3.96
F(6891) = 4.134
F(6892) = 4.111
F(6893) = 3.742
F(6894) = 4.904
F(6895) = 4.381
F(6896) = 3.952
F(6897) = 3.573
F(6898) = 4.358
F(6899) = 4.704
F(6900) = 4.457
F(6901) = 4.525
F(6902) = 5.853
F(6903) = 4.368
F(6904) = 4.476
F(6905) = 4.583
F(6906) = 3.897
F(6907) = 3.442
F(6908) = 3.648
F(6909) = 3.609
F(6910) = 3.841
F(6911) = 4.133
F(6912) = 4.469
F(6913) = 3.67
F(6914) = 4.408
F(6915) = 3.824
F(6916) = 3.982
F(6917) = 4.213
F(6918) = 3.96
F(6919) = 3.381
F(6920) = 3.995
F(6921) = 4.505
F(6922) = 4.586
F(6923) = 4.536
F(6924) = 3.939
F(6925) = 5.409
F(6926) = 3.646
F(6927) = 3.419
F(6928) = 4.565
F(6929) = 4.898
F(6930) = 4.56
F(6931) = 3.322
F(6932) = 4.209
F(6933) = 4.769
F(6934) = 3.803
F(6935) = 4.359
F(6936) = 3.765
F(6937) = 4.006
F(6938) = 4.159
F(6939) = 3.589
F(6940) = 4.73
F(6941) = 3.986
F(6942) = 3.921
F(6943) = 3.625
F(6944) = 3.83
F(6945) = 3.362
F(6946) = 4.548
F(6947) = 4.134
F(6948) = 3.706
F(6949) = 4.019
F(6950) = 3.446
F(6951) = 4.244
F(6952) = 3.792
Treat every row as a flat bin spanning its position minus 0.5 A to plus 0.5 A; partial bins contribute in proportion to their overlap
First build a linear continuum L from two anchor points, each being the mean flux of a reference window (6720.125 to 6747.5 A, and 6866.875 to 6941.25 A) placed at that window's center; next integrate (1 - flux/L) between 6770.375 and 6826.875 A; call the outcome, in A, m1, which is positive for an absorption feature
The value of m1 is 1.5 A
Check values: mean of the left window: 4.29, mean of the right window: 4.19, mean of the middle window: 4.14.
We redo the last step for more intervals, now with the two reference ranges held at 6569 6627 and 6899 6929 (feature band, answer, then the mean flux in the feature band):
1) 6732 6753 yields 1.4 A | 4.03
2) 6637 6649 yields 0.8 A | 4.08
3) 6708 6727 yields -1.1 A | 4.59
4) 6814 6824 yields 0.0 A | 4.26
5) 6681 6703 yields 1.1 A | 4.13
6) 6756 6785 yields 1.2 A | 4.12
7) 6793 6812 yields 0.1 A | 4.27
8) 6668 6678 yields 0.5 A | 4.13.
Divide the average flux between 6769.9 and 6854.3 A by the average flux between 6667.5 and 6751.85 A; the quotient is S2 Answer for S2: 0.97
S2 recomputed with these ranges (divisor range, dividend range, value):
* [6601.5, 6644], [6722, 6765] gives 1.04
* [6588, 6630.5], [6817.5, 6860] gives 1.03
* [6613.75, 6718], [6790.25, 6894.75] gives 1.01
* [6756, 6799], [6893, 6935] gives 1.04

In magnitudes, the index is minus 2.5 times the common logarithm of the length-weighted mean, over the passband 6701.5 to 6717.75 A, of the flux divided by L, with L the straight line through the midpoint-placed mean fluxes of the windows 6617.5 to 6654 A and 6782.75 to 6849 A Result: -0.13 mag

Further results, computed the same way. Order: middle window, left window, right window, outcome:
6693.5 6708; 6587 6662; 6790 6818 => 0.03 mag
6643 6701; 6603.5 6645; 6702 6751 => 0.02 mag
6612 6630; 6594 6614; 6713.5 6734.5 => 0.04 mag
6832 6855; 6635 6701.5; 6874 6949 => 0.00 mag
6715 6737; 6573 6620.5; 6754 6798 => -0.17 mag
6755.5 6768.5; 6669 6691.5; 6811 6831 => 0.04 mag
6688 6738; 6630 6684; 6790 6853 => -0.08 mag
